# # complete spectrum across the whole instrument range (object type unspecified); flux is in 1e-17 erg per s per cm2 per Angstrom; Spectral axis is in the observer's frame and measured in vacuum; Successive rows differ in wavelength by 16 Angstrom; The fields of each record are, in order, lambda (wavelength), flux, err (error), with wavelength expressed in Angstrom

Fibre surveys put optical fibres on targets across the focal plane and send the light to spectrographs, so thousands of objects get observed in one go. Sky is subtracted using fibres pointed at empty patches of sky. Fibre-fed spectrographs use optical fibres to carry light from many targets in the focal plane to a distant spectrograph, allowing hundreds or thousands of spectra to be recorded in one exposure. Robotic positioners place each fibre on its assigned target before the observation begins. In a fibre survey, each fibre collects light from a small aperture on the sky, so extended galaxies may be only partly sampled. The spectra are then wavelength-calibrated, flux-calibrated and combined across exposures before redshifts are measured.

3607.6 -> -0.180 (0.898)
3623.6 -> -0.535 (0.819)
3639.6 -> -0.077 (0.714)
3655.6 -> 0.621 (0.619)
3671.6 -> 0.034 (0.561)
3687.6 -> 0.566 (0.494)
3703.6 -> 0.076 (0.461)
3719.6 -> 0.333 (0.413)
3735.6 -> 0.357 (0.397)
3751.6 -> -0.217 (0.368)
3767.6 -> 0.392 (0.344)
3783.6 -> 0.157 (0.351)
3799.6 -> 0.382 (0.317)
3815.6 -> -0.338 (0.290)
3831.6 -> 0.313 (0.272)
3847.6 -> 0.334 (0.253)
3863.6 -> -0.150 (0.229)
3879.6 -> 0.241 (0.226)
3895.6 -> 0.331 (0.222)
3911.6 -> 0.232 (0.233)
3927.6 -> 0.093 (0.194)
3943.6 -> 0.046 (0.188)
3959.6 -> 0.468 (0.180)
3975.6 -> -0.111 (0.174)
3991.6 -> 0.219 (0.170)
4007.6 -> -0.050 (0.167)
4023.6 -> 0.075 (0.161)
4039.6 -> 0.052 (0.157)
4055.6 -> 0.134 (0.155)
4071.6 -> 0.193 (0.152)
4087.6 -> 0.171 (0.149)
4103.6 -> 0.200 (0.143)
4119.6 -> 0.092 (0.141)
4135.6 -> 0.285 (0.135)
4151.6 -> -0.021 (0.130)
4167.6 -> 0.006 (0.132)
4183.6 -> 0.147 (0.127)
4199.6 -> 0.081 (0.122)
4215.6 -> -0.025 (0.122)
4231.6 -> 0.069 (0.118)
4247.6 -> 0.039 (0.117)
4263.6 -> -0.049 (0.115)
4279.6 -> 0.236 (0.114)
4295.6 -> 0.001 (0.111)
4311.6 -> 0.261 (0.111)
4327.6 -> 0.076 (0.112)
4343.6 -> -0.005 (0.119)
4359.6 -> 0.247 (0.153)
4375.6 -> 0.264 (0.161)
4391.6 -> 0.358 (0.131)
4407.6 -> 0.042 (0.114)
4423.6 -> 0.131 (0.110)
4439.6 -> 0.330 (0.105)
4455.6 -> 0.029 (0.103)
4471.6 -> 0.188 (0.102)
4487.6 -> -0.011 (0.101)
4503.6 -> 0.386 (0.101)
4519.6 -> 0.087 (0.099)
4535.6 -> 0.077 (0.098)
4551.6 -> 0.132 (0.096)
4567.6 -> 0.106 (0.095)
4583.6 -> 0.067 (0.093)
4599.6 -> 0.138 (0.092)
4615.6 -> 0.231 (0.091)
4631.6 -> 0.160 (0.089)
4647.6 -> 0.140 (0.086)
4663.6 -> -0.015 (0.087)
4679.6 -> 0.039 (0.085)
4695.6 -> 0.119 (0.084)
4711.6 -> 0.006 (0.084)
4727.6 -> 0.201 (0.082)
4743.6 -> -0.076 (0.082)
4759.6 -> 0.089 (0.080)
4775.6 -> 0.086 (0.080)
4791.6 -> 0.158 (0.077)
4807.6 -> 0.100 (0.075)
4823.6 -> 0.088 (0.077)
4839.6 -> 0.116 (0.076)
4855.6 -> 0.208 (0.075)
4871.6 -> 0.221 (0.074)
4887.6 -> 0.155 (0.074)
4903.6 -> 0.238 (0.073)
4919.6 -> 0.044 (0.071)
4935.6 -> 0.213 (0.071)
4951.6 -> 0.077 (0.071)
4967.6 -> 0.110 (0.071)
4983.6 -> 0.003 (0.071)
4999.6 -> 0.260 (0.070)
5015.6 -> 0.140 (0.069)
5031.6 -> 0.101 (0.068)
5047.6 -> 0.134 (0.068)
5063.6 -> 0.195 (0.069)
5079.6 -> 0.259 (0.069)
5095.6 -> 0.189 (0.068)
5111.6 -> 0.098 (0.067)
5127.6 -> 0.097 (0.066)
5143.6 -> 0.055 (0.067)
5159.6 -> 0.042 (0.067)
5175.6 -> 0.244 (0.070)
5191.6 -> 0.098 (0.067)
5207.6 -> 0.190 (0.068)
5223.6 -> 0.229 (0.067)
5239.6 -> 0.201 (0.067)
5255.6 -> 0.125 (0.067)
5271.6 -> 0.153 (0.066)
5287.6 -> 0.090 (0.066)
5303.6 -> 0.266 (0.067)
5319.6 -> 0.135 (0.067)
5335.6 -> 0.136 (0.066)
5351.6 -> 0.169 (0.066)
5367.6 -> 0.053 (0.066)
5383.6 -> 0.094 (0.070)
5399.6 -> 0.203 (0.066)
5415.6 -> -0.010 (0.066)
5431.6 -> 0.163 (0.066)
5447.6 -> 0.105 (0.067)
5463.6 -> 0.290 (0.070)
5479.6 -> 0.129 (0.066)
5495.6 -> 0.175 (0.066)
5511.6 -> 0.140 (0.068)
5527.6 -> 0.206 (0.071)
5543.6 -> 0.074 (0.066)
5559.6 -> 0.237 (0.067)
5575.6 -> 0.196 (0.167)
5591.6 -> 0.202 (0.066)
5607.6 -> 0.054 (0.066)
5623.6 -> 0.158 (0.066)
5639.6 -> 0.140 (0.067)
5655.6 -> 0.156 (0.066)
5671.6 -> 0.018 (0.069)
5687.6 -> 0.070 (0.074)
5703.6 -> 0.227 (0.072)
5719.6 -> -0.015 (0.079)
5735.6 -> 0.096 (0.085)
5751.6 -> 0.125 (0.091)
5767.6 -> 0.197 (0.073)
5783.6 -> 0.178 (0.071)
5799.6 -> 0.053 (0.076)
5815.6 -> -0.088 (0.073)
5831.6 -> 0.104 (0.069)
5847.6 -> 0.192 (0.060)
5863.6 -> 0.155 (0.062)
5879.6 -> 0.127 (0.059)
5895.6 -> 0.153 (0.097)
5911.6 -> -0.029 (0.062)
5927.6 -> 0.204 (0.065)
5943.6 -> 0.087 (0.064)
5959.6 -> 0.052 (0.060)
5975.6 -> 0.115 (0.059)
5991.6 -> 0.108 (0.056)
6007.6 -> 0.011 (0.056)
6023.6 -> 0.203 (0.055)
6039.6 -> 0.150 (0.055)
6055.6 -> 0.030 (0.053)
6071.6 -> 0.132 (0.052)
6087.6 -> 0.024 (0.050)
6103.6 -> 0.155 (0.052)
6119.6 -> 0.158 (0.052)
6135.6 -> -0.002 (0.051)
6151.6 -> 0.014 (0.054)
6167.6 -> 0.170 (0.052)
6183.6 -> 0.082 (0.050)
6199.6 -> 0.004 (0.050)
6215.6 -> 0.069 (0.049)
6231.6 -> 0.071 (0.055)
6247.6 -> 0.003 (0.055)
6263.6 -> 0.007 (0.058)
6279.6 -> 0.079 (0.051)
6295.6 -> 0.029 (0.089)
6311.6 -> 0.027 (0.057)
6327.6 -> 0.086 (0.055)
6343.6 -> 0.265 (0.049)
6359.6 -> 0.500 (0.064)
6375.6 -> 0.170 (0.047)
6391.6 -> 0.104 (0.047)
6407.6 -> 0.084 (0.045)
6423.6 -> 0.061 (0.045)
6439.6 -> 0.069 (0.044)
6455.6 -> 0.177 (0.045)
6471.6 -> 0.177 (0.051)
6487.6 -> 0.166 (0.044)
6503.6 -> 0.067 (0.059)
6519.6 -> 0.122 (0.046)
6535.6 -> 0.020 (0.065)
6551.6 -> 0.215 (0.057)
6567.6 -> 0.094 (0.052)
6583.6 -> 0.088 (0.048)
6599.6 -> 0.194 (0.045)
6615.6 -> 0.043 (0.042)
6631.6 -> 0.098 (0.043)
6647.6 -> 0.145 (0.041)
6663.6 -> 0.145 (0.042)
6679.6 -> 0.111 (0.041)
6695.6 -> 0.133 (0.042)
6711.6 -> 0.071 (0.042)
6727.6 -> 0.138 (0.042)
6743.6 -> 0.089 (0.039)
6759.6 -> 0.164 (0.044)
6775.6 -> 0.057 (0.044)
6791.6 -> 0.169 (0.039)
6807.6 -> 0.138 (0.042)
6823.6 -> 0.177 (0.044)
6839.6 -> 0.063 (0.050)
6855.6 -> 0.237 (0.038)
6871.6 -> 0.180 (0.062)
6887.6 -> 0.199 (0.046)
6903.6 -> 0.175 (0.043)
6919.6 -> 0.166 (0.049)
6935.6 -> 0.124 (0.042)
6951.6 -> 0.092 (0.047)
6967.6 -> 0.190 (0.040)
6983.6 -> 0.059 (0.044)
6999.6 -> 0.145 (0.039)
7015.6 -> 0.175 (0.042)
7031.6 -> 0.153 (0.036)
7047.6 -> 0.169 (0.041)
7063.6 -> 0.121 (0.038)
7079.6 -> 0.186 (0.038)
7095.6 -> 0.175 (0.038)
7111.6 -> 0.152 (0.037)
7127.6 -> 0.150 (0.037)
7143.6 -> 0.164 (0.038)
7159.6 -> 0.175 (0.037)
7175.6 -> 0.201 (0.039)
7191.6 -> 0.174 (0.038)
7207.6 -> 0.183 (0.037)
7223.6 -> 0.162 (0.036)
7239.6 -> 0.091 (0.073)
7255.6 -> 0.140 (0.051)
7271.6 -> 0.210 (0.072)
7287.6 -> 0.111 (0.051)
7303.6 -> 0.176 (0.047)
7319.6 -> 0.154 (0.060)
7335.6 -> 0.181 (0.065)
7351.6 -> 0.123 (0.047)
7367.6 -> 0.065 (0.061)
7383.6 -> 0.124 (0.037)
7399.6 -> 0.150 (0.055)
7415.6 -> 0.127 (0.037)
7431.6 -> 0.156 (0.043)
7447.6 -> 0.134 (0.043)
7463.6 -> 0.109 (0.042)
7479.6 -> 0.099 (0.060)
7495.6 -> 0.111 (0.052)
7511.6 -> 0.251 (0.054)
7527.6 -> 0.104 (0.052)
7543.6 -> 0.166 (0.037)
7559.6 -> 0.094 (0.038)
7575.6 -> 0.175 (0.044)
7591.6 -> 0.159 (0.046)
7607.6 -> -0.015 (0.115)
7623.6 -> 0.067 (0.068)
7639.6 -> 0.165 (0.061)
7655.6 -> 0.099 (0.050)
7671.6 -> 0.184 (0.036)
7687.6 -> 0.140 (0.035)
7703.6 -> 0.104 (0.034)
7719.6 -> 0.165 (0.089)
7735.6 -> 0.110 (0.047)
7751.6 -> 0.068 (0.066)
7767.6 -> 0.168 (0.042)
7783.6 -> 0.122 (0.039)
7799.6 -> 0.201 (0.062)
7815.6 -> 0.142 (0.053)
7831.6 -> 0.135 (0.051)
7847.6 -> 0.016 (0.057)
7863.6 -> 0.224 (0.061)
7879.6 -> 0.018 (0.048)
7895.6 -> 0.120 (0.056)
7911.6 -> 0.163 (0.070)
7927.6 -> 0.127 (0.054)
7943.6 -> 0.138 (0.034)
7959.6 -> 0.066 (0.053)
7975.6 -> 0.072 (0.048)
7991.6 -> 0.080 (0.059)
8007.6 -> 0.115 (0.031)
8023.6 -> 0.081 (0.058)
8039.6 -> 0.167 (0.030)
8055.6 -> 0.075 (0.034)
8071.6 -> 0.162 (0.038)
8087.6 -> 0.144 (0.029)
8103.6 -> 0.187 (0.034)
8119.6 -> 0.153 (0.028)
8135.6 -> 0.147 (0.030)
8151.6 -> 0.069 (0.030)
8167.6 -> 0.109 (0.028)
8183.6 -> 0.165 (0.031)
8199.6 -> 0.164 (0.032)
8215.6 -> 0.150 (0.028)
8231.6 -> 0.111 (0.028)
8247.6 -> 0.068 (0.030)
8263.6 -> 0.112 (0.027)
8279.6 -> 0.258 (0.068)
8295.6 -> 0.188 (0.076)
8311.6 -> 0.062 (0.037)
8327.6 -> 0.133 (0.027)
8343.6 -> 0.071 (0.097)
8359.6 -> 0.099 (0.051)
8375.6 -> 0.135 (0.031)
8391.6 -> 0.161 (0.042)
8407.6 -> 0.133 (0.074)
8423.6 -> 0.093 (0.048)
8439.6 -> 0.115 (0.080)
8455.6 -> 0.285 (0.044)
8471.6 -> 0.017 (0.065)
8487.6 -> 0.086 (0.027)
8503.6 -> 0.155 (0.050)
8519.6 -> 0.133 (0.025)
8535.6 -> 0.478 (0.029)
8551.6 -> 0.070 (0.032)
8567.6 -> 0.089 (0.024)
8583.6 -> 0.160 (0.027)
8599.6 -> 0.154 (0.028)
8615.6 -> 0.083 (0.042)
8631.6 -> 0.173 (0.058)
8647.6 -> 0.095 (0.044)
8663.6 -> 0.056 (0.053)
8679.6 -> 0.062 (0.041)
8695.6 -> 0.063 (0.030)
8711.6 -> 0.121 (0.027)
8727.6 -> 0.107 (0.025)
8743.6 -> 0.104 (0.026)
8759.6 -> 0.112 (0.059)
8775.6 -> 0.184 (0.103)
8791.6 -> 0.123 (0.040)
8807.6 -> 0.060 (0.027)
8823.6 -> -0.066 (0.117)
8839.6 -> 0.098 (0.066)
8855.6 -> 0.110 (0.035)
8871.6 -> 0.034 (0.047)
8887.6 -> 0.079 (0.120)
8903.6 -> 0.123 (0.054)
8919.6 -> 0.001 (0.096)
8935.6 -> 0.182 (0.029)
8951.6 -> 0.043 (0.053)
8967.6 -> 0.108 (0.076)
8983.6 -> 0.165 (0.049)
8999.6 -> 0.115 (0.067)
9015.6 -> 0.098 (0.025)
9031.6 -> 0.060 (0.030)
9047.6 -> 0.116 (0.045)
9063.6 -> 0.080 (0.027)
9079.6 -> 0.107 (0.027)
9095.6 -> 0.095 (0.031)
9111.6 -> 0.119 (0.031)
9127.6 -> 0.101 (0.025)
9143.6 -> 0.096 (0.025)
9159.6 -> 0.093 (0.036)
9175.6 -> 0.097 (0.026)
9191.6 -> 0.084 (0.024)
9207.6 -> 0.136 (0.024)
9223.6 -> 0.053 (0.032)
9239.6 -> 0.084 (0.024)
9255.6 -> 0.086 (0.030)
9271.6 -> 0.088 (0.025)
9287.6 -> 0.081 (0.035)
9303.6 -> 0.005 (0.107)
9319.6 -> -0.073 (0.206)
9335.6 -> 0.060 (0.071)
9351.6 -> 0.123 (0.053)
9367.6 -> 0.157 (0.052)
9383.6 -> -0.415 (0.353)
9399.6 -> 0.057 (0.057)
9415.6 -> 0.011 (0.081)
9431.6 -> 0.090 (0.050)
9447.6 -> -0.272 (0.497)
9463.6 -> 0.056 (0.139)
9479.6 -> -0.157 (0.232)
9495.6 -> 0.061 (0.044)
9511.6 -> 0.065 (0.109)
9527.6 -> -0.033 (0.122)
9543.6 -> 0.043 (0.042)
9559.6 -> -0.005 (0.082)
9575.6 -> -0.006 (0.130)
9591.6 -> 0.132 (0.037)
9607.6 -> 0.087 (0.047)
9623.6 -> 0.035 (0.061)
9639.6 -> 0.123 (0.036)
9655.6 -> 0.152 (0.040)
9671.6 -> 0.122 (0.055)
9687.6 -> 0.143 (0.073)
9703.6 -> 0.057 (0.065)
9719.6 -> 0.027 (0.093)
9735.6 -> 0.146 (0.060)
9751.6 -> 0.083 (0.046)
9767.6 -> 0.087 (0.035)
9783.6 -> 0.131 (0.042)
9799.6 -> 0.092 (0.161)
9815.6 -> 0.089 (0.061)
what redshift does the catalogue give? 0.70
